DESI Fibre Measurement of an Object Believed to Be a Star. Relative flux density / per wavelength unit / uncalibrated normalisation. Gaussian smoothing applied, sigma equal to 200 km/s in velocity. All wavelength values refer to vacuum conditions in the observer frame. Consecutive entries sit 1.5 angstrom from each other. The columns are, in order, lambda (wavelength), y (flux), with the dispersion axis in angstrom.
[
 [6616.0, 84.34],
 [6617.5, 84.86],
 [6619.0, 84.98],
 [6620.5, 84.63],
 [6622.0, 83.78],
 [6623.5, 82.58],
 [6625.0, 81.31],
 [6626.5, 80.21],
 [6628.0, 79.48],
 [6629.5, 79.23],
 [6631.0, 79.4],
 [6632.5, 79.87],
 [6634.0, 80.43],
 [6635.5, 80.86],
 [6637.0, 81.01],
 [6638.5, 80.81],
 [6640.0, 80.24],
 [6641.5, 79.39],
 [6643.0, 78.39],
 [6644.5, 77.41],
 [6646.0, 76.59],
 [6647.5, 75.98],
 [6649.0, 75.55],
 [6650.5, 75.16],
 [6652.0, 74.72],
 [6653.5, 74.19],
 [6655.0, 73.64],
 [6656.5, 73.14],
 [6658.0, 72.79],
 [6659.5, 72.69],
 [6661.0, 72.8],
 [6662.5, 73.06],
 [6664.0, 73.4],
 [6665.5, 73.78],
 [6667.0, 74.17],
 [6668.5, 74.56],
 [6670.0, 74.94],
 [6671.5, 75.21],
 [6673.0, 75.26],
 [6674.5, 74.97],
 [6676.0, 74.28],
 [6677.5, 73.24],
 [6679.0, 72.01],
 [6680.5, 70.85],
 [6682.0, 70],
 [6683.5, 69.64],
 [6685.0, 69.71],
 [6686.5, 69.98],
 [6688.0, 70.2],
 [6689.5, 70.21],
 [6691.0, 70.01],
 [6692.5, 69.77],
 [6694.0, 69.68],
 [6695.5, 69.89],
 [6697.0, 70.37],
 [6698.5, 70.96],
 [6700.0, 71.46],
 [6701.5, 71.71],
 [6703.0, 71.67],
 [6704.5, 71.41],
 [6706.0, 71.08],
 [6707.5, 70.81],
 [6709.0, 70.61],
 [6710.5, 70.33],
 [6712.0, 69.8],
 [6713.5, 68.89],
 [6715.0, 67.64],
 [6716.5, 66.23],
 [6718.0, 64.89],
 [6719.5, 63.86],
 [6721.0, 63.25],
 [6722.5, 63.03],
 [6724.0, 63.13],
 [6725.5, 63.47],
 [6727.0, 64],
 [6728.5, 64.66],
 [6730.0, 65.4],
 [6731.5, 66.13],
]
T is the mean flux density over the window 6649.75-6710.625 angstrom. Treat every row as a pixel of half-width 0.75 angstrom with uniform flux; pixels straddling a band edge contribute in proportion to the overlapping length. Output 72.2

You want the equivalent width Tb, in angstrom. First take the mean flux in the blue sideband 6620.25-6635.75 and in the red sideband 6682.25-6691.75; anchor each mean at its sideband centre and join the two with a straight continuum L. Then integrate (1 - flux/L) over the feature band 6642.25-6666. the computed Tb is 0.5 angstrom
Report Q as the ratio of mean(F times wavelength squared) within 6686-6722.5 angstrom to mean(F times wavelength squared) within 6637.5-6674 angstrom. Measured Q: 0.93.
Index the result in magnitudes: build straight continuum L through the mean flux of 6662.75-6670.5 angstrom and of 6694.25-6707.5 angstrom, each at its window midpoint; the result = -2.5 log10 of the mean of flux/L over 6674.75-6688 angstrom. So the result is 0.02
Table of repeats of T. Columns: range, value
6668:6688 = 72.5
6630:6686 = 75.2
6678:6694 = 70.3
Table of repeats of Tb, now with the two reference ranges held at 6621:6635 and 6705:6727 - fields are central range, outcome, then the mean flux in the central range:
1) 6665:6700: 0.14 angstrom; 71.9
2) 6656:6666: 0.33 angstrom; 73.1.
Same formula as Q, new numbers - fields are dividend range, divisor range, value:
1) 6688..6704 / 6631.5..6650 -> 0.91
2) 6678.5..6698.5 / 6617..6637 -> 0.88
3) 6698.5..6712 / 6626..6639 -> 0.91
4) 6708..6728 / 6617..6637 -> 0.83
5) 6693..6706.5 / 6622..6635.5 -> 0.90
